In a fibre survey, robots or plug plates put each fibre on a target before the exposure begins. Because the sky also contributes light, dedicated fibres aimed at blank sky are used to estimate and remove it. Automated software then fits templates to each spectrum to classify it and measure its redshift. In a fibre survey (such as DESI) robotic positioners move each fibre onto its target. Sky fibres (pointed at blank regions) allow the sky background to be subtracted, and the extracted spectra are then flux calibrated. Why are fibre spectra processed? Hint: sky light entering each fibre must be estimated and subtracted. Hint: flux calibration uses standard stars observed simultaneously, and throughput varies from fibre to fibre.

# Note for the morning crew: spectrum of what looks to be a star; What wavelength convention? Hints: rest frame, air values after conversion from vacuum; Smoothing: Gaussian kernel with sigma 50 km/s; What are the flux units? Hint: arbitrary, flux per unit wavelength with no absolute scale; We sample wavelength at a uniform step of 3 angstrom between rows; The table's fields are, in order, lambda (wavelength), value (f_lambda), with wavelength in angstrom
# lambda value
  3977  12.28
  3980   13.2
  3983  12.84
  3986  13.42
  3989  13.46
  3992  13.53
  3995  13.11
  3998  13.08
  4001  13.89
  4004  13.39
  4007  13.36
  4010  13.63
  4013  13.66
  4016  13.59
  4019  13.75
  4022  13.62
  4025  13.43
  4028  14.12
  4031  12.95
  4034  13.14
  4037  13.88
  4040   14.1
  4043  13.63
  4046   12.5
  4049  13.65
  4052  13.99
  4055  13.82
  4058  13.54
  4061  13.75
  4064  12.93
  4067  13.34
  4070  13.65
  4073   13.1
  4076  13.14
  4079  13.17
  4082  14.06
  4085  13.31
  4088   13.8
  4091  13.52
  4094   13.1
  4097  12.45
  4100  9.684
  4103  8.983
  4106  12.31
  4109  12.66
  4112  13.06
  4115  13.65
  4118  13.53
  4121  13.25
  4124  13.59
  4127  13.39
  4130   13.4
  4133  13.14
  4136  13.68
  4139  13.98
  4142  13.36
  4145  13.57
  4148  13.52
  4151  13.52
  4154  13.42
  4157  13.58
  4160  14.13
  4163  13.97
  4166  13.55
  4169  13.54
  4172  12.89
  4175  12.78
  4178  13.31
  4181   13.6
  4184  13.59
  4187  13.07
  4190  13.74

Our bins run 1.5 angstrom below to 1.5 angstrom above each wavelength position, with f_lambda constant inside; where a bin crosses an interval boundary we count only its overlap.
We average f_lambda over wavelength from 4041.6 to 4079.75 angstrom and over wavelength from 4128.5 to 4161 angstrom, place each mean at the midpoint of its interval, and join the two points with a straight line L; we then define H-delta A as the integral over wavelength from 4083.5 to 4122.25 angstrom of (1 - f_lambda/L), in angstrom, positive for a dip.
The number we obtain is 2.7 angstrom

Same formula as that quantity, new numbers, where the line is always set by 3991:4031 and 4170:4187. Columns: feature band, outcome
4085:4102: 1.1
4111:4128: -0.1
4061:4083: 0.1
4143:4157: -0.2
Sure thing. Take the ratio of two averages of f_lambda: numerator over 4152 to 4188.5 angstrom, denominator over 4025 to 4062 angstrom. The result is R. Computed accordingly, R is 0.99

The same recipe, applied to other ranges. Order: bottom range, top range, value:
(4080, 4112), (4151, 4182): 1.08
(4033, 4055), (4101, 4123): 0.92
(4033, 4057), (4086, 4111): 0.89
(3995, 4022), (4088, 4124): 0.92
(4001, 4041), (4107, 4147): 0.99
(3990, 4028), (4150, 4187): 1.00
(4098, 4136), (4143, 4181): 1.07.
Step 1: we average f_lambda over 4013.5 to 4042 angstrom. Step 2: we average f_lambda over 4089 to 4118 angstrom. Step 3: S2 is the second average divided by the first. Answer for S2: 0.90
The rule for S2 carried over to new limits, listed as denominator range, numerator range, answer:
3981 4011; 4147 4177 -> 1.01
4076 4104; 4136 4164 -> 1.09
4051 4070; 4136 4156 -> 1.00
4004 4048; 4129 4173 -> 1.00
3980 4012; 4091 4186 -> 0.98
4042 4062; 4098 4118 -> 0.88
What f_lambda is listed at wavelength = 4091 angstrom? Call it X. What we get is 13.52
